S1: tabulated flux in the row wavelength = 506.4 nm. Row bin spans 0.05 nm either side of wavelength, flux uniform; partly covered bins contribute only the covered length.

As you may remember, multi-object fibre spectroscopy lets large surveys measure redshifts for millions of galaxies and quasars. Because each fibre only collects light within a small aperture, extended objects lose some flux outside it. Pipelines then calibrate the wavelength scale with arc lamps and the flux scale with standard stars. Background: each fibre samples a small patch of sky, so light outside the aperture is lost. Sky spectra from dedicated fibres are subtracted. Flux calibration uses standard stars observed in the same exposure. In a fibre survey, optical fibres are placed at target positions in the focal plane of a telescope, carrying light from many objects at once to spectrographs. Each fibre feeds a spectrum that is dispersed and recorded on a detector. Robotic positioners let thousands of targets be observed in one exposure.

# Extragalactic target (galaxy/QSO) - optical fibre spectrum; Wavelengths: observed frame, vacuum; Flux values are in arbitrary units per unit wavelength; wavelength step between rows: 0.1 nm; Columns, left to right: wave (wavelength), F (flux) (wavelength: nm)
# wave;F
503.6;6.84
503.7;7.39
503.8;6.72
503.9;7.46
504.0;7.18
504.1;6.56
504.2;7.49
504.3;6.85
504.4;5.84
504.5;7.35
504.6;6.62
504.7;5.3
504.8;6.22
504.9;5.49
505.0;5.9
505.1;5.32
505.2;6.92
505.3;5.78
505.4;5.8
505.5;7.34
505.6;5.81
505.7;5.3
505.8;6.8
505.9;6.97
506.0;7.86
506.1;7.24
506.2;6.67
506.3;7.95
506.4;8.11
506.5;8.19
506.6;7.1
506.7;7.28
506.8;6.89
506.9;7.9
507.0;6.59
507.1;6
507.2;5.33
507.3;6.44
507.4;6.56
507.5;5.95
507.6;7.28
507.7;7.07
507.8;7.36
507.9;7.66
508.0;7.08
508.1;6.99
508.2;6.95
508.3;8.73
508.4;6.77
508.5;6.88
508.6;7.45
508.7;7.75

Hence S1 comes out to 8.11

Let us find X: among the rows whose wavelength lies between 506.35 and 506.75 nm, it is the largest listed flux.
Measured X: 8.19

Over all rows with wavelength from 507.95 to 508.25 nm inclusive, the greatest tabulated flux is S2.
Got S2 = 7.08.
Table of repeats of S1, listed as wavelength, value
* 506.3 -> 7.95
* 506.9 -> 7.9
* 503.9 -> 7.46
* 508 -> 7.08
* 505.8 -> 6.8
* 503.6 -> 6.84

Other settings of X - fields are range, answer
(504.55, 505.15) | 6.62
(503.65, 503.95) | 7.46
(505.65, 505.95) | 6.97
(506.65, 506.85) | 7.28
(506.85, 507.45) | 7.9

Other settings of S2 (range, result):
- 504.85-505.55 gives 7.34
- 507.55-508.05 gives 7.66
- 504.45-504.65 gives 7.35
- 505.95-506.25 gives 7.86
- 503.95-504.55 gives 7.49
